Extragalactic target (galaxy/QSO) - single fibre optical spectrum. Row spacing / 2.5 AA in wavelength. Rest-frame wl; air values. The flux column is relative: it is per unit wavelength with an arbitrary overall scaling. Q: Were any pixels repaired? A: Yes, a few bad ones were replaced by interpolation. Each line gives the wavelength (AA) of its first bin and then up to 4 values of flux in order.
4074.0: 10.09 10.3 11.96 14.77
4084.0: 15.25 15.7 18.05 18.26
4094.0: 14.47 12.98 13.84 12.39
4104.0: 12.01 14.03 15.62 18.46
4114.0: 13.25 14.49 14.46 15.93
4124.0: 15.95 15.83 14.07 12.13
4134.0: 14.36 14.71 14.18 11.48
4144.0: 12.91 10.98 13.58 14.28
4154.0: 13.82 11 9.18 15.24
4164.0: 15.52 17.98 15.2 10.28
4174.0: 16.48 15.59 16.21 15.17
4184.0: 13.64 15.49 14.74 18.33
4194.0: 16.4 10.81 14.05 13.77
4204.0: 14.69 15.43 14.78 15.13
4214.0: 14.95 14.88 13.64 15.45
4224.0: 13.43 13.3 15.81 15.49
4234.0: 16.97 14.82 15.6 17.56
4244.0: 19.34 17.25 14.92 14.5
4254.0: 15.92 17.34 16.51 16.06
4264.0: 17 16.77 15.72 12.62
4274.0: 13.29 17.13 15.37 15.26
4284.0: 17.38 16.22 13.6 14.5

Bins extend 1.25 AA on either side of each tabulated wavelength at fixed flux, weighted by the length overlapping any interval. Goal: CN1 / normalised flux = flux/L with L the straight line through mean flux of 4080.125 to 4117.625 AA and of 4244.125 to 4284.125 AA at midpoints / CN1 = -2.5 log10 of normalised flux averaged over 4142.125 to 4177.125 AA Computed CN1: 0.12 mag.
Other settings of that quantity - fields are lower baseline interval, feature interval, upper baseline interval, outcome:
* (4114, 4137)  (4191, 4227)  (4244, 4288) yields 0.06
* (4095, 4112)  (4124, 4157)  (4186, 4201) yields 0.07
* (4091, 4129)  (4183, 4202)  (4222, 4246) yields 0.05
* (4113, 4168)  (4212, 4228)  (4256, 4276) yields 0.05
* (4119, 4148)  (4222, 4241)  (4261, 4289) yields -0.01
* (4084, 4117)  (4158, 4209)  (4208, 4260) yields 0.04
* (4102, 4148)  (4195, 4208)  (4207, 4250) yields 0.10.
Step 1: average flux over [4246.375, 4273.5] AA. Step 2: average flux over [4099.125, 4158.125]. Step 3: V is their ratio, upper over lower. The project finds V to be 1.13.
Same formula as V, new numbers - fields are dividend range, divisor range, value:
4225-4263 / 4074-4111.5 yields 1.13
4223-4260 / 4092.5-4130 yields 1.10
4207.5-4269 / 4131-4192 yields 1.12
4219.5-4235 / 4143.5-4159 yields 1.20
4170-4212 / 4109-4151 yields 1.04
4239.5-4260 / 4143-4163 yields 1.31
